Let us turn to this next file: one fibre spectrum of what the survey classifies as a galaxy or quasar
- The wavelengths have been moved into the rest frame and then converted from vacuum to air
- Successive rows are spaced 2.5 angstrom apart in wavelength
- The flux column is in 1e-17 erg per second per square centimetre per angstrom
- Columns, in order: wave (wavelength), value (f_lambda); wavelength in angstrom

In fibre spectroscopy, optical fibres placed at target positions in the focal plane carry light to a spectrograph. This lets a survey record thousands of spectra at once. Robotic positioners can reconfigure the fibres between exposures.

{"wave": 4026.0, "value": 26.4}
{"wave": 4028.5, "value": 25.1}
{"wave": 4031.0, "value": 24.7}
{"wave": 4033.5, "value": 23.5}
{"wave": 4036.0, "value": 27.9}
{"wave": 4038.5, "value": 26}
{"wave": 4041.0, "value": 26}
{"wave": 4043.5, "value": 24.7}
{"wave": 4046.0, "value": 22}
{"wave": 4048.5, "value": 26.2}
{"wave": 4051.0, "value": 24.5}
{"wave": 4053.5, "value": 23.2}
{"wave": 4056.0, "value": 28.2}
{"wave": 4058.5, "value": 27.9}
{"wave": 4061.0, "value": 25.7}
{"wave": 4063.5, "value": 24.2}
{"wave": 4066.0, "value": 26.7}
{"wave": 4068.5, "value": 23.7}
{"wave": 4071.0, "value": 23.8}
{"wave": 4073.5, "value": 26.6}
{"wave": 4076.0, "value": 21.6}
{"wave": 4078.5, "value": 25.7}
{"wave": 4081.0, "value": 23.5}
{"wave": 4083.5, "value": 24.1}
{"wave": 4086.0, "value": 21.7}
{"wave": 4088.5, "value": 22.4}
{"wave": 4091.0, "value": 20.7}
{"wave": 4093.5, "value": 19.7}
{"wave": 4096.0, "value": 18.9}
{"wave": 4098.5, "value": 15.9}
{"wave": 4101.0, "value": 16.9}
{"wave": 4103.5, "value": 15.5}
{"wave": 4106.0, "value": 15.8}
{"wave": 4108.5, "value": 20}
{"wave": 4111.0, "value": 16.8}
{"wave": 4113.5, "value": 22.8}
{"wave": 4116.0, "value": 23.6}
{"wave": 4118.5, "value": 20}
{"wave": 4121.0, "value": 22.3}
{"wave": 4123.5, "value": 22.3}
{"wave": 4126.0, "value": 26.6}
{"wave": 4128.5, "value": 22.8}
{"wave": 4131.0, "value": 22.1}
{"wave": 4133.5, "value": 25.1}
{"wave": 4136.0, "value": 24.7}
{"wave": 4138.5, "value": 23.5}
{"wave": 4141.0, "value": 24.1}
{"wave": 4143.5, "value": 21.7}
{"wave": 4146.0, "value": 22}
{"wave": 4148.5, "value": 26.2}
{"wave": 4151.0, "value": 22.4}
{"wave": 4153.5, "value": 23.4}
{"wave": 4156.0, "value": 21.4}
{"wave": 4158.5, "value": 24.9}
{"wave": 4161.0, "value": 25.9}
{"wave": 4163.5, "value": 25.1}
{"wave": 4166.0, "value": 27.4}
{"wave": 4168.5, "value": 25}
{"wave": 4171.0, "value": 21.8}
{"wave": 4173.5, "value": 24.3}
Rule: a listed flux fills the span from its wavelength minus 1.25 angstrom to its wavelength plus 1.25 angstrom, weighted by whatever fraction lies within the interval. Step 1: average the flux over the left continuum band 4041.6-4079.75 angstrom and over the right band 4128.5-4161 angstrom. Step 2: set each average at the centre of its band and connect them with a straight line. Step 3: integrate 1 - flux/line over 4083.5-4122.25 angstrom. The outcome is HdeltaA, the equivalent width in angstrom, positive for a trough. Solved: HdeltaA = 7.31 angstrom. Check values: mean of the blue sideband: 25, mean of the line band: 19.7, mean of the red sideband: 23.5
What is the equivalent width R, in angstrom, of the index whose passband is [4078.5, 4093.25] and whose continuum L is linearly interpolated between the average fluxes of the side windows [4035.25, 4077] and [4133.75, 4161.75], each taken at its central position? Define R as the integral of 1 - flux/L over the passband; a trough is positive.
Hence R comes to 1.29 angstrom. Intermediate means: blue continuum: 25.2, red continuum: 23.7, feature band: 22.6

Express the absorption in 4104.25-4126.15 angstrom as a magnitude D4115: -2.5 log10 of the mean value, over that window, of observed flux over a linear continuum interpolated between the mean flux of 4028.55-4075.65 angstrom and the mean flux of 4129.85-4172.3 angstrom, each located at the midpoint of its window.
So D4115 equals 0.18 mag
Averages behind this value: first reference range 25.2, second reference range 23.9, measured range 20.7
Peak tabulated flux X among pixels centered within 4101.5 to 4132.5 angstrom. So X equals 26.6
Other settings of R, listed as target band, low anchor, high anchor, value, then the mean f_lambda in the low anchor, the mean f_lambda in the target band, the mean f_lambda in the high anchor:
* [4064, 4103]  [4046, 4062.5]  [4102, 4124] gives 1.32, 25.6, 22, 19.8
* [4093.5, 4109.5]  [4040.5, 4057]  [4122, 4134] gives 4.49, 24.9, 17.3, 23.7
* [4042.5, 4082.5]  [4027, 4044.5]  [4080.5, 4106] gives -3.88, 25.4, 24.9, 19.6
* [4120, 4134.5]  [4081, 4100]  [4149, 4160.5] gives -0.85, 20.6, 23.5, 23.4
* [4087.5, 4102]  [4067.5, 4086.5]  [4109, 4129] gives 2.56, 23.9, 19.1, 22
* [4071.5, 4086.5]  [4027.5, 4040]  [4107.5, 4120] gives -0.80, 25.5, 24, 20.7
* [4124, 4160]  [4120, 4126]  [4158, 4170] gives 1.00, 23.2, 23.6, 25.6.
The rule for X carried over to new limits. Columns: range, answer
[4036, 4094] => 28.2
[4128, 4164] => 26.2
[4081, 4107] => 24.1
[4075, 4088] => 25.7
